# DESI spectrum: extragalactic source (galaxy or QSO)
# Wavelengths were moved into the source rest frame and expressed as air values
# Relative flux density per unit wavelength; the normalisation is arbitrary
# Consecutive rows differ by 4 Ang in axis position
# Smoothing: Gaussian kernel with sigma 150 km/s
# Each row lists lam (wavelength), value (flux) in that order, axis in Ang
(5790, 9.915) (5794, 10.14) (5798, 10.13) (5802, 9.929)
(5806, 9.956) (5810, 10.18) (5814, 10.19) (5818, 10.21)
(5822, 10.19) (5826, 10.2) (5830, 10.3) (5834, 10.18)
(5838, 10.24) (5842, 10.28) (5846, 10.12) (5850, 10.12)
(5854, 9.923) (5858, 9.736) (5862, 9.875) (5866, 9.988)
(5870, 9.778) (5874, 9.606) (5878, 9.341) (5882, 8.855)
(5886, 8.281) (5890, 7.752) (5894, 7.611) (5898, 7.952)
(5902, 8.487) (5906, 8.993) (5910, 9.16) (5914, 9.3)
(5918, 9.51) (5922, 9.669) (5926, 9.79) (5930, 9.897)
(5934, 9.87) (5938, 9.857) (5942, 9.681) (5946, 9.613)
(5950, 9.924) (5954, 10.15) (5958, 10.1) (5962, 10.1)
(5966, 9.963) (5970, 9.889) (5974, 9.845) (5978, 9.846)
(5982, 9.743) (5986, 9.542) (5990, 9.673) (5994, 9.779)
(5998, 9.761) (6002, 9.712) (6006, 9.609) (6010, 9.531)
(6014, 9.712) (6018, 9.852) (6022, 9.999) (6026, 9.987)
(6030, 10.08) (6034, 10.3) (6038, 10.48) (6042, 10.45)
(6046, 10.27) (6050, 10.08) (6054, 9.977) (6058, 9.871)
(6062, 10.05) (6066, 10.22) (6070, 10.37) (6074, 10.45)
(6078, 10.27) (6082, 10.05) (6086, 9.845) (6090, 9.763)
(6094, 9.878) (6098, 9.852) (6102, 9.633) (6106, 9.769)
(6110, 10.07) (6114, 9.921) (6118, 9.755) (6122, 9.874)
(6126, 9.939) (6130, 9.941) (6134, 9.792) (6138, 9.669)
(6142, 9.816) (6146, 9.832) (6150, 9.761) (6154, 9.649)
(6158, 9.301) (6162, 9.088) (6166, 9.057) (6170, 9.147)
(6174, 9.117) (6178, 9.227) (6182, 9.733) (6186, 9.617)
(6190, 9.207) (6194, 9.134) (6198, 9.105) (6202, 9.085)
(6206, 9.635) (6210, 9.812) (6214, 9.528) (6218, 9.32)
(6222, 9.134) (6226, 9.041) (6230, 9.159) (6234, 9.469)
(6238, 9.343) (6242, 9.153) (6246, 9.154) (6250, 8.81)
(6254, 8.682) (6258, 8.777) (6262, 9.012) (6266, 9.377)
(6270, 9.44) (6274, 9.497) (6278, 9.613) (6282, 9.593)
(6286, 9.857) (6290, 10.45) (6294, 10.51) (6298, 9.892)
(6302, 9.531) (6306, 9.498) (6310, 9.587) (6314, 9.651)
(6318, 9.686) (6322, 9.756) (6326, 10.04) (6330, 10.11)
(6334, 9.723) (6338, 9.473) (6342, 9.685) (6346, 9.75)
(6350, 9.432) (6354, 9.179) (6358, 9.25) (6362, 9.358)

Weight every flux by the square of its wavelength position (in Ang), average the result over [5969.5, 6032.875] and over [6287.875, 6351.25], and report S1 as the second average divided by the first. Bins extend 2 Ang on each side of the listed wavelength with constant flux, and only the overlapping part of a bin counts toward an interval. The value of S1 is 1.11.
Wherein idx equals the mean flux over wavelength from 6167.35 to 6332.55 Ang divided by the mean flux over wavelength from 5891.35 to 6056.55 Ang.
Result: 1.0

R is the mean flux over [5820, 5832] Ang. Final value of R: 10.2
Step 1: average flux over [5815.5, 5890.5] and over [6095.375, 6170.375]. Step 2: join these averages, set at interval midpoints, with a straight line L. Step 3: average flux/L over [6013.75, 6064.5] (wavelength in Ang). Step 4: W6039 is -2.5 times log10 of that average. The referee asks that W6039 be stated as -0.042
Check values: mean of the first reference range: 9.78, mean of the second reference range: 9.69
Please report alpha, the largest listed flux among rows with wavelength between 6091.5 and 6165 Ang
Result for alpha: 10.07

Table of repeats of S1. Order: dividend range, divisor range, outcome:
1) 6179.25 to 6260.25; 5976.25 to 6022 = 1.02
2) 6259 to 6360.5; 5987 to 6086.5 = 1.05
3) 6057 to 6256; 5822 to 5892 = 1.09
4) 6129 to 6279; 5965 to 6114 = 0.99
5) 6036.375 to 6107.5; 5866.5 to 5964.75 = 1.14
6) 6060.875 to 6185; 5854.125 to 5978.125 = 1.11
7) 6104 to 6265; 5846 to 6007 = 1.08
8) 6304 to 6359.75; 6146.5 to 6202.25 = 1.09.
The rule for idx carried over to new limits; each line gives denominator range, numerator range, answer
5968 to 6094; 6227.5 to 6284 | 0.92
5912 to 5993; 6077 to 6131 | 1.01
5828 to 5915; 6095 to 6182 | 1.03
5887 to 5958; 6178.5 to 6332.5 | 1.02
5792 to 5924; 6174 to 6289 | 0.97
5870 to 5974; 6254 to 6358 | 1.03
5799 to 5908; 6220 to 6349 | 0.99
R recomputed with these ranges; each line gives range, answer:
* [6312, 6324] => 9.7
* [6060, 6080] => 10.3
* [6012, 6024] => 9.85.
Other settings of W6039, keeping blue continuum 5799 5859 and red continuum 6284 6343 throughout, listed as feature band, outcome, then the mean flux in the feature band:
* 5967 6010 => 0.032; 9.74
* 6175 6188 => 0.047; 9.49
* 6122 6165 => 0.029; 9.67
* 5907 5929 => 0.065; 9.48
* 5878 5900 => 0.224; 8.2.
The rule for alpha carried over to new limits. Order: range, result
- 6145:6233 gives 9.832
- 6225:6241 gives 9.469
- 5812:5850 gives 10.3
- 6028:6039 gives 10.48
